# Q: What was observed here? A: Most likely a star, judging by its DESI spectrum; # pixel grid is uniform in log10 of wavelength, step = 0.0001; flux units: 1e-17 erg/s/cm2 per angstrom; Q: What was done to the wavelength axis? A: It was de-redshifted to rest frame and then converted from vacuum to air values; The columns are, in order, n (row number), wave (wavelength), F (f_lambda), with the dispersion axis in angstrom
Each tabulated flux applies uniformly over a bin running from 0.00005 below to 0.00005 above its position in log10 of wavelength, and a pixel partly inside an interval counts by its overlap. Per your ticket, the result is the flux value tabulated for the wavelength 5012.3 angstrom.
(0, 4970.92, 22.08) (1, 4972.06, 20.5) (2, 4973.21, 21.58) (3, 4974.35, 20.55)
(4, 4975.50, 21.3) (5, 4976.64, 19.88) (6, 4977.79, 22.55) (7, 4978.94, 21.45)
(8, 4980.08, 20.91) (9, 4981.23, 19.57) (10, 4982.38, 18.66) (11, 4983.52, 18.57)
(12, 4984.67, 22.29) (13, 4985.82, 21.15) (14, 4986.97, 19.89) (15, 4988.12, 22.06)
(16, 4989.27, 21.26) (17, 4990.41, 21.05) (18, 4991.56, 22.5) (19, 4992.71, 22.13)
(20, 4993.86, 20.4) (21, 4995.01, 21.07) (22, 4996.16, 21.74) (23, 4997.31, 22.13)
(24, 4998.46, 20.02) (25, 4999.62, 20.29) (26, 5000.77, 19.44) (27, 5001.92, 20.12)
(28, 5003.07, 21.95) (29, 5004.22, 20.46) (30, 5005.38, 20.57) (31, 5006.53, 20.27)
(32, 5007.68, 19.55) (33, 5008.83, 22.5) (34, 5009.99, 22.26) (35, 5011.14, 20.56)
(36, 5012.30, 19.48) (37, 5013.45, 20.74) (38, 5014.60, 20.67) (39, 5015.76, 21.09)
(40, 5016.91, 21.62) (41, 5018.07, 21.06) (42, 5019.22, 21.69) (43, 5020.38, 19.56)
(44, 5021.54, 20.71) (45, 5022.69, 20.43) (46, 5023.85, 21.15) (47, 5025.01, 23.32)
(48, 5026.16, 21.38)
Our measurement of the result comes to 19.48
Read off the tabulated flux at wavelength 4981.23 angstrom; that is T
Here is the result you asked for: 19.57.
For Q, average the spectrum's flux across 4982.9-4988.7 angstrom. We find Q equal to 20.8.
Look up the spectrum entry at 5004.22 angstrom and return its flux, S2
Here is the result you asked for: 20.46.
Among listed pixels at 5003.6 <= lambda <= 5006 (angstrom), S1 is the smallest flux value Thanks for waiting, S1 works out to 20.46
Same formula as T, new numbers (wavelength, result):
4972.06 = 20.5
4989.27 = 21.26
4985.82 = 21.15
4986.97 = 19.89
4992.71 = 22.13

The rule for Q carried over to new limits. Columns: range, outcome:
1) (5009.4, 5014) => 20.7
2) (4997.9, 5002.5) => 20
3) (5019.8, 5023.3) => 20.2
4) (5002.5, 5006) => 21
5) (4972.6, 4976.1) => 21.1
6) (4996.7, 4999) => 21.1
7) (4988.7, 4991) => 21.2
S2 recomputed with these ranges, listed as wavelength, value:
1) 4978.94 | 21.45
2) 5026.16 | 21.38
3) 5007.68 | 19.55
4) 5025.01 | 23.32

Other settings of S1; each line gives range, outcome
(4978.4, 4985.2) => 18.57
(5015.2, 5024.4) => 19.56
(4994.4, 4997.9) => 21.07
